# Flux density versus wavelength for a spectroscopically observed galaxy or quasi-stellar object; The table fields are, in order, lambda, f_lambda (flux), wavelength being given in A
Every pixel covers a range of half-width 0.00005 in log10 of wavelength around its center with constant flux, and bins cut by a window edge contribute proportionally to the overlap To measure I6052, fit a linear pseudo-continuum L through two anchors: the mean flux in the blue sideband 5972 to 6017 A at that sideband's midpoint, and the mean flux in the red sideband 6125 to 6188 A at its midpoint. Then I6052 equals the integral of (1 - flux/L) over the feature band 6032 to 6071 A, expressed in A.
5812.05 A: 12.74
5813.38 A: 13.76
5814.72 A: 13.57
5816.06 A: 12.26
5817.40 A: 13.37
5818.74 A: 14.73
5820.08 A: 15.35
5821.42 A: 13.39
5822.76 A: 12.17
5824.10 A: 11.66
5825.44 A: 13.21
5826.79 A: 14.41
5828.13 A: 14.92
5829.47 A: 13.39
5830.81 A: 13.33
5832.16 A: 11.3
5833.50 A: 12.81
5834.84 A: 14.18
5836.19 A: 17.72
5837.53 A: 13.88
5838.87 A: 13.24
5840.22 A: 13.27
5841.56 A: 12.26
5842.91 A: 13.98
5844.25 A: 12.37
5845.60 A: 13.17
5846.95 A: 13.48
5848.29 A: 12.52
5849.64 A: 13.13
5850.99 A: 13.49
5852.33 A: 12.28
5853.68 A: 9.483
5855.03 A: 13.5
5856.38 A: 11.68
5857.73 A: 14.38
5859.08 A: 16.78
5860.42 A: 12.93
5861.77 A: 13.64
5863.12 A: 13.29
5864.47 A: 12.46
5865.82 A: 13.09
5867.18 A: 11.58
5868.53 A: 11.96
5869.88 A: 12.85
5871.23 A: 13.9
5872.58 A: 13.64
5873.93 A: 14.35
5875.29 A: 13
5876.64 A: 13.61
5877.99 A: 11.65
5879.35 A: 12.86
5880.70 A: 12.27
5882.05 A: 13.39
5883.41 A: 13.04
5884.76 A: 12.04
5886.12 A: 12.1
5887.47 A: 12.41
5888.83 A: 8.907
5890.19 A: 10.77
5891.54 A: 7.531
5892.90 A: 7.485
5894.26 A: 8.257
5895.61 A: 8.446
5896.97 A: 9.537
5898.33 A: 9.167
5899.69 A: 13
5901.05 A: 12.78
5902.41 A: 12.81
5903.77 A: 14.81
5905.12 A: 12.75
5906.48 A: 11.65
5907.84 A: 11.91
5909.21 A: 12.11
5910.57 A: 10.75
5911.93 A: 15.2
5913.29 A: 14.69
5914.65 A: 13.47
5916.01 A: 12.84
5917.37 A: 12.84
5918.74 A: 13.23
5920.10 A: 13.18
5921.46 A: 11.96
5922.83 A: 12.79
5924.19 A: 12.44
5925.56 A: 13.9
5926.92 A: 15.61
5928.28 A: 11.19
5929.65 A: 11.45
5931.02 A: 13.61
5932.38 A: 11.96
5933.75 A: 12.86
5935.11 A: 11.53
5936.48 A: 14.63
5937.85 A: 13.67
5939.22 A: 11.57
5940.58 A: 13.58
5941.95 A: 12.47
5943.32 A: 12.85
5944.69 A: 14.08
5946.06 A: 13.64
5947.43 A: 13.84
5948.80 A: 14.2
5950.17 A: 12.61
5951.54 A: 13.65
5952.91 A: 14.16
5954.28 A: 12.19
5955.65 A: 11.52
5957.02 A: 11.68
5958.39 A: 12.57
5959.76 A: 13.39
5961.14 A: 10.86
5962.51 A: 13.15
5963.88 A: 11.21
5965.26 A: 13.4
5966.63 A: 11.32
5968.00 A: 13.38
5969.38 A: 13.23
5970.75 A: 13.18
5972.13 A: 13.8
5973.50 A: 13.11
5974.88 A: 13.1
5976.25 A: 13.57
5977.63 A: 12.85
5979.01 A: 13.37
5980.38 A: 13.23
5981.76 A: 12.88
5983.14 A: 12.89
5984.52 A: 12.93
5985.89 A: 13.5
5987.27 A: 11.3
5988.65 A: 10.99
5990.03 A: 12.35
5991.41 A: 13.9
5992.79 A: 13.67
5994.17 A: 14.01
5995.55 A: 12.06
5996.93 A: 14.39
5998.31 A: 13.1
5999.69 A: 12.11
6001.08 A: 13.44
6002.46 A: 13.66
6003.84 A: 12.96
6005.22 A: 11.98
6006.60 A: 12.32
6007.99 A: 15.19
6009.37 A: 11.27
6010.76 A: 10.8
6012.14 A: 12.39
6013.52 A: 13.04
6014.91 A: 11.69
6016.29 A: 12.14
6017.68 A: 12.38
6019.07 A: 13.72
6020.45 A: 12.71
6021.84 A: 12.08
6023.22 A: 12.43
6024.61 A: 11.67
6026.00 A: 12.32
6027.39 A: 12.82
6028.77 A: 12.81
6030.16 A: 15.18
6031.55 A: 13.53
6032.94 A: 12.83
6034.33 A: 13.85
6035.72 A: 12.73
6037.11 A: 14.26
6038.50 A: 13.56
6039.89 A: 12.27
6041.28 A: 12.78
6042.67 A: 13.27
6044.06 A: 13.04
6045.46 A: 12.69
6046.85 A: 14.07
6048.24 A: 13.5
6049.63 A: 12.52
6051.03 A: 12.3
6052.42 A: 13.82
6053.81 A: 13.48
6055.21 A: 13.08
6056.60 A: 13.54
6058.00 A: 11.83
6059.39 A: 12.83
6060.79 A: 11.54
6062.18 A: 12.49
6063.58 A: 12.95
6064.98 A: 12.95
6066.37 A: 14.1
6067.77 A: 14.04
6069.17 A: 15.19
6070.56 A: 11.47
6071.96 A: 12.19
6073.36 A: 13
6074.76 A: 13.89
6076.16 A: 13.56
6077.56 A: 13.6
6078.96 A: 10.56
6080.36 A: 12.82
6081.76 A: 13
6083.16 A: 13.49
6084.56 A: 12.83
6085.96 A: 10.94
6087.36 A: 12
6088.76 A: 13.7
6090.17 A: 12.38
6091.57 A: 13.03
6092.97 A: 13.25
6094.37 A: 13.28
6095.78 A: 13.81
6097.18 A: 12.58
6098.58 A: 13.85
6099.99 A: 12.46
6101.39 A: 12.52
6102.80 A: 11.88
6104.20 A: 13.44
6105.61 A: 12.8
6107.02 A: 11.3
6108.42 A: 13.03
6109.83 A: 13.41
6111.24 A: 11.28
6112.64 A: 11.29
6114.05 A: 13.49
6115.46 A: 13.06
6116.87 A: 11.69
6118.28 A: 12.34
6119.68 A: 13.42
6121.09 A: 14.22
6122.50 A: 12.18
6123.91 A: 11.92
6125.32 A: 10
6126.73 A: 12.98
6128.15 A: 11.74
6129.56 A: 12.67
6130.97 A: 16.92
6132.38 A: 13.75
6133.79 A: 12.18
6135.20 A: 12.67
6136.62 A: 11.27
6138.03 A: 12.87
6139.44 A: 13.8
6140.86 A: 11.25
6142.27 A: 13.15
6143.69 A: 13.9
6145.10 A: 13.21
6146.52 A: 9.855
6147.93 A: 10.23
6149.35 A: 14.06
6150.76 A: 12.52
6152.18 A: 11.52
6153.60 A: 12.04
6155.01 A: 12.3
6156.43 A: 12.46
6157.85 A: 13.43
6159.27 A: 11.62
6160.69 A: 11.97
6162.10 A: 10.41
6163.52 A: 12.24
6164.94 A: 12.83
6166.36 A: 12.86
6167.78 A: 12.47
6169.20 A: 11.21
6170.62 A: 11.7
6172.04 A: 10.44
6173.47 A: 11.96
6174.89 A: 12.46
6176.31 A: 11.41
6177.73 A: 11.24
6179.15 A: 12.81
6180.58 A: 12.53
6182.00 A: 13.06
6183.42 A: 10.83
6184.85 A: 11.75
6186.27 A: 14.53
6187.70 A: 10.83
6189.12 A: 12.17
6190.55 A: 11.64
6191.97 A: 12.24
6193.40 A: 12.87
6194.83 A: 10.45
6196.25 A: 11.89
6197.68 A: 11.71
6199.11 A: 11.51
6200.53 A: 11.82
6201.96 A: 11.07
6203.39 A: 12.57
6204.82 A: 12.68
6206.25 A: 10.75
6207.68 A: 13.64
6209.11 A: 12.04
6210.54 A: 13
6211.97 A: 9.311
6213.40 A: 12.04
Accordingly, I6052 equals -1.5 A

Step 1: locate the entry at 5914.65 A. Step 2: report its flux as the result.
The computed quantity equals 13.47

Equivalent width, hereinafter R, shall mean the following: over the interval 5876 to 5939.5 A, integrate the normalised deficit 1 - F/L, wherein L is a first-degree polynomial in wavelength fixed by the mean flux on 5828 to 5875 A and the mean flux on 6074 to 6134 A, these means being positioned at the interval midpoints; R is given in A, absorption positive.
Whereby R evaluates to 4.8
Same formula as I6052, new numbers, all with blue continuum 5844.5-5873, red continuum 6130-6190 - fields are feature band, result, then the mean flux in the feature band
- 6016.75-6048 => -1.12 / 13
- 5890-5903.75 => 2.90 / 10.2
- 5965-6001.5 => -0.82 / 13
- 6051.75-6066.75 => -0.48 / 12.9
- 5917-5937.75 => -0.10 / 12.9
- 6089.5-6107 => -0.61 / 12.9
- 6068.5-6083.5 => -0.56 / 13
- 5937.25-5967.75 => -0.06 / 12.8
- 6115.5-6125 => -0.12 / 12.6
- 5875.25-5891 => 1.03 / 12.1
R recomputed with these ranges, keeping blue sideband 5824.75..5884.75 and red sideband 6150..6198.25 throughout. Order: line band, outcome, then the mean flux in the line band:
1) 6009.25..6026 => 0.5 A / 12.2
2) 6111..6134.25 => -0.9 A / 12.7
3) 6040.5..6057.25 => -0.9 A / 13.2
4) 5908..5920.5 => -0.1 A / 13.1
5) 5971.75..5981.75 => -0.4 A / 13.3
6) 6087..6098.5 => -0.7 A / 13.1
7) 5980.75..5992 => 0.1 A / 12.6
